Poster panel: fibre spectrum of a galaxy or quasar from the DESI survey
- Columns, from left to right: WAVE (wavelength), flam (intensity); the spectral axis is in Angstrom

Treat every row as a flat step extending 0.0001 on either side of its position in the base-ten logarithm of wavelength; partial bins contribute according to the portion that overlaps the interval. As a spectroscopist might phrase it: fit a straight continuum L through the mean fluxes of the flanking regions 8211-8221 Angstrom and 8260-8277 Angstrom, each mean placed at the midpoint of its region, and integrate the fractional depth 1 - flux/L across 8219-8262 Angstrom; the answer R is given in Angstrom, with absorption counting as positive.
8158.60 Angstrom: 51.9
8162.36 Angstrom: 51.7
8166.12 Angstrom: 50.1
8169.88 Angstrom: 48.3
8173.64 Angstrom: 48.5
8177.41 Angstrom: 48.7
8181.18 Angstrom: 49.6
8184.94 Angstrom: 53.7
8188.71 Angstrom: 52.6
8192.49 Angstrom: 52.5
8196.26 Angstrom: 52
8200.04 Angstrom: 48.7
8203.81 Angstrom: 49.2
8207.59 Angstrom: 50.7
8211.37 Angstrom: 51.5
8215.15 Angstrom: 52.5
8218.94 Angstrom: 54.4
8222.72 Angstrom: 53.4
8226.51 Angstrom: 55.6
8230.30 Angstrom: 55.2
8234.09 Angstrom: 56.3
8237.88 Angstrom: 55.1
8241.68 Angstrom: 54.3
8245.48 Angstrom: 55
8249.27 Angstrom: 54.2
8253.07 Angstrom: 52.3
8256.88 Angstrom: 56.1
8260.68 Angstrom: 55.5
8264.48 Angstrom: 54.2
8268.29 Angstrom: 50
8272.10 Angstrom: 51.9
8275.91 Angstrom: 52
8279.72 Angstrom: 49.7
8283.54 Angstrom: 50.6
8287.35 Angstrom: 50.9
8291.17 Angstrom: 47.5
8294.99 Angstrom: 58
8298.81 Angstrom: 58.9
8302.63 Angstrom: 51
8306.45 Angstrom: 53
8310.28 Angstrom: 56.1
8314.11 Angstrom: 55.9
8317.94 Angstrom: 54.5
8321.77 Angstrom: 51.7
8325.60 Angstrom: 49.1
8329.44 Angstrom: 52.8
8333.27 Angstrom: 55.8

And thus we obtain -1.6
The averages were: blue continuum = 53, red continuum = 52.6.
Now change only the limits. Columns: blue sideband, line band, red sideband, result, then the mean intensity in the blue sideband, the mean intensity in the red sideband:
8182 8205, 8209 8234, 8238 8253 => -0.4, 51.4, 54.3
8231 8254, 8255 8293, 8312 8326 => 1.6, 54.7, 53.3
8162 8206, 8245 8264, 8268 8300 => -1.1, 50.4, 52.1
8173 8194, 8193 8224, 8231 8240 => 1.0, 51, 55.6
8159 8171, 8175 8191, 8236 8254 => 0.0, 50.4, 54.3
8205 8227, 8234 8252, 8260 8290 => -0.9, 52.7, 51.6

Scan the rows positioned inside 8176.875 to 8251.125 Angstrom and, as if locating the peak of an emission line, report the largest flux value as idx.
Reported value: 56.3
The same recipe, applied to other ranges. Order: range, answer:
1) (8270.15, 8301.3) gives 58.9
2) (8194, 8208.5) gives 52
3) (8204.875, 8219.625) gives 54.4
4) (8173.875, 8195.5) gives 53.7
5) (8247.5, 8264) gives 56.1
